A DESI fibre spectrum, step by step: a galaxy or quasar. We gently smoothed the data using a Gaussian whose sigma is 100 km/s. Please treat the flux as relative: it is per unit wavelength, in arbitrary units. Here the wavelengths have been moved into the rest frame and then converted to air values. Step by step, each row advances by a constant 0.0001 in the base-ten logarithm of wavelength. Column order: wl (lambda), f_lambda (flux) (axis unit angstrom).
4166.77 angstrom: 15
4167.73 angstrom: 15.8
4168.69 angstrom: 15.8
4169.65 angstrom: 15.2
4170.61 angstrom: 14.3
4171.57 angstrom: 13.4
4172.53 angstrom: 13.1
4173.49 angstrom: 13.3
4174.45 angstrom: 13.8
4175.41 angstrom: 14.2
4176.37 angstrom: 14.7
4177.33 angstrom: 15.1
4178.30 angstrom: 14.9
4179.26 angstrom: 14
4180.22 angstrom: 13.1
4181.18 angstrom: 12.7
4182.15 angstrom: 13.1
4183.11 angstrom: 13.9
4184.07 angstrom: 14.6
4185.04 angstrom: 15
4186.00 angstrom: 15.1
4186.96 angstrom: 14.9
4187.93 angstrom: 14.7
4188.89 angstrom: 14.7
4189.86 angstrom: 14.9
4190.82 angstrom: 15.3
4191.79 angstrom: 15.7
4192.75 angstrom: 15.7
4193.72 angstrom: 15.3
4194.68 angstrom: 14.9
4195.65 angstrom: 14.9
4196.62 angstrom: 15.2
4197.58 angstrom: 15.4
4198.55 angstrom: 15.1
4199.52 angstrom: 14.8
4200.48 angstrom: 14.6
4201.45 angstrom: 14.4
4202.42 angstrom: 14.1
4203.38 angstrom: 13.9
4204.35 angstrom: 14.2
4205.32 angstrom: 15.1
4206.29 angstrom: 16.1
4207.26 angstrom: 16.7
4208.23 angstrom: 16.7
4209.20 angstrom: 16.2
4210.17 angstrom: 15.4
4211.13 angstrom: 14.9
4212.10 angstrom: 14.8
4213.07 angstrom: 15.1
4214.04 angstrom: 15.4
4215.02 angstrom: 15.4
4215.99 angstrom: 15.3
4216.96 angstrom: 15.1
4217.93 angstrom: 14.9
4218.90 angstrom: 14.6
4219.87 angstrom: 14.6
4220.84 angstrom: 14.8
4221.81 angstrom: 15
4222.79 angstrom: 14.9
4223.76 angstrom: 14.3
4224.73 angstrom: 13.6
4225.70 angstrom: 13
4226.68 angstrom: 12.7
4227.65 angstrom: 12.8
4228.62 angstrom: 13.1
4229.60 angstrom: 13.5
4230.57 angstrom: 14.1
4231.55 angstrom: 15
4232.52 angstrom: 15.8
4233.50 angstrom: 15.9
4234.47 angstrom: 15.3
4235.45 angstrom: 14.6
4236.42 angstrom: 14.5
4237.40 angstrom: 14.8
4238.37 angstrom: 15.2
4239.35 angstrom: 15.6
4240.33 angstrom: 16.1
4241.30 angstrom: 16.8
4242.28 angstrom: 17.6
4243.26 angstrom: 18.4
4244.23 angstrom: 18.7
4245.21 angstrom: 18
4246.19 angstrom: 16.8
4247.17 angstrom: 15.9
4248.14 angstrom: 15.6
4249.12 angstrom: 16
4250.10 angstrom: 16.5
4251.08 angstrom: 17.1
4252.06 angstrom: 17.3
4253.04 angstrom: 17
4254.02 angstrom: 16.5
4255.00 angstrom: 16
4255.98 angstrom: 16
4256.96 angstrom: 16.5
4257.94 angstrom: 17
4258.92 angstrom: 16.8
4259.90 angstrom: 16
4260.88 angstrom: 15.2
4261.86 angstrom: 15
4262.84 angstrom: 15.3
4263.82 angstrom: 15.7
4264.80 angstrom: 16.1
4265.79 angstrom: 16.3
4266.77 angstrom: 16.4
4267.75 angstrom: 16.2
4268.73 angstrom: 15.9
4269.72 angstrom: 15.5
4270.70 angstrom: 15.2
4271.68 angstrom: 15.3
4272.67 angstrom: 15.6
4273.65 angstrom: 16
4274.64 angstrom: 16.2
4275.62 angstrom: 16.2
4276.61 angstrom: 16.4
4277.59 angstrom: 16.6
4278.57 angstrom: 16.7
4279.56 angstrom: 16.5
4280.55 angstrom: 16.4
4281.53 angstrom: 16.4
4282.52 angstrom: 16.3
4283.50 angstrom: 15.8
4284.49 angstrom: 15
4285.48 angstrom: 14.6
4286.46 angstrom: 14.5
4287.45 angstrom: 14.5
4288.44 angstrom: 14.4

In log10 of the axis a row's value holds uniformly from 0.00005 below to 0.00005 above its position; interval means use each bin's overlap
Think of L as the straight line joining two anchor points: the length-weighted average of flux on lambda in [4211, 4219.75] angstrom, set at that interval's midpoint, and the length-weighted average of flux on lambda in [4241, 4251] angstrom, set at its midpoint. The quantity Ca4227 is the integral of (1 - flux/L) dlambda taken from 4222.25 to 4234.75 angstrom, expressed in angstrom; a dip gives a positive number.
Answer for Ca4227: 1.38 angstrom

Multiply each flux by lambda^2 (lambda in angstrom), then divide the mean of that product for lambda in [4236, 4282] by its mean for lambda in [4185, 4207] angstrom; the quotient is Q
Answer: 1.12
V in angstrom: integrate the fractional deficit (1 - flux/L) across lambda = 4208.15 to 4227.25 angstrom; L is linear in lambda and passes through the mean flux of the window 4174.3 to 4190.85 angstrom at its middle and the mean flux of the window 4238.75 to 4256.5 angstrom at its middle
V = 1.0 angstrom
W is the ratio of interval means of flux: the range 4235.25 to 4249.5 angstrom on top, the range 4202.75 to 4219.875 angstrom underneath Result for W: 1.1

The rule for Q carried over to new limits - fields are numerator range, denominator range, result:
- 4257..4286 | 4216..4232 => 1.15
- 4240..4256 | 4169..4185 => 1.25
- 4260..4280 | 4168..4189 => 1.17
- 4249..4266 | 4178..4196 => 1.15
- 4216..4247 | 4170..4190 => 1.10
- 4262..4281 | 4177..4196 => 1.14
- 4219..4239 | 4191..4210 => 0.96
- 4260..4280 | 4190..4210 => 1.08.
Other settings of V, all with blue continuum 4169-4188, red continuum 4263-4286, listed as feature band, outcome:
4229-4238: 0.22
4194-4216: -0.75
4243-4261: -1.36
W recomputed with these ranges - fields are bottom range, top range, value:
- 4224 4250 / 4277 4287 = 1.03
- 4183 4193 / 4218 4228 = 0.94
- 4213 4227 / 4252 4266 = 1.11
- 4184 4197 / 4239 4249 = 1.12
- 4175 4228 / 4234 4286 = 1.09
